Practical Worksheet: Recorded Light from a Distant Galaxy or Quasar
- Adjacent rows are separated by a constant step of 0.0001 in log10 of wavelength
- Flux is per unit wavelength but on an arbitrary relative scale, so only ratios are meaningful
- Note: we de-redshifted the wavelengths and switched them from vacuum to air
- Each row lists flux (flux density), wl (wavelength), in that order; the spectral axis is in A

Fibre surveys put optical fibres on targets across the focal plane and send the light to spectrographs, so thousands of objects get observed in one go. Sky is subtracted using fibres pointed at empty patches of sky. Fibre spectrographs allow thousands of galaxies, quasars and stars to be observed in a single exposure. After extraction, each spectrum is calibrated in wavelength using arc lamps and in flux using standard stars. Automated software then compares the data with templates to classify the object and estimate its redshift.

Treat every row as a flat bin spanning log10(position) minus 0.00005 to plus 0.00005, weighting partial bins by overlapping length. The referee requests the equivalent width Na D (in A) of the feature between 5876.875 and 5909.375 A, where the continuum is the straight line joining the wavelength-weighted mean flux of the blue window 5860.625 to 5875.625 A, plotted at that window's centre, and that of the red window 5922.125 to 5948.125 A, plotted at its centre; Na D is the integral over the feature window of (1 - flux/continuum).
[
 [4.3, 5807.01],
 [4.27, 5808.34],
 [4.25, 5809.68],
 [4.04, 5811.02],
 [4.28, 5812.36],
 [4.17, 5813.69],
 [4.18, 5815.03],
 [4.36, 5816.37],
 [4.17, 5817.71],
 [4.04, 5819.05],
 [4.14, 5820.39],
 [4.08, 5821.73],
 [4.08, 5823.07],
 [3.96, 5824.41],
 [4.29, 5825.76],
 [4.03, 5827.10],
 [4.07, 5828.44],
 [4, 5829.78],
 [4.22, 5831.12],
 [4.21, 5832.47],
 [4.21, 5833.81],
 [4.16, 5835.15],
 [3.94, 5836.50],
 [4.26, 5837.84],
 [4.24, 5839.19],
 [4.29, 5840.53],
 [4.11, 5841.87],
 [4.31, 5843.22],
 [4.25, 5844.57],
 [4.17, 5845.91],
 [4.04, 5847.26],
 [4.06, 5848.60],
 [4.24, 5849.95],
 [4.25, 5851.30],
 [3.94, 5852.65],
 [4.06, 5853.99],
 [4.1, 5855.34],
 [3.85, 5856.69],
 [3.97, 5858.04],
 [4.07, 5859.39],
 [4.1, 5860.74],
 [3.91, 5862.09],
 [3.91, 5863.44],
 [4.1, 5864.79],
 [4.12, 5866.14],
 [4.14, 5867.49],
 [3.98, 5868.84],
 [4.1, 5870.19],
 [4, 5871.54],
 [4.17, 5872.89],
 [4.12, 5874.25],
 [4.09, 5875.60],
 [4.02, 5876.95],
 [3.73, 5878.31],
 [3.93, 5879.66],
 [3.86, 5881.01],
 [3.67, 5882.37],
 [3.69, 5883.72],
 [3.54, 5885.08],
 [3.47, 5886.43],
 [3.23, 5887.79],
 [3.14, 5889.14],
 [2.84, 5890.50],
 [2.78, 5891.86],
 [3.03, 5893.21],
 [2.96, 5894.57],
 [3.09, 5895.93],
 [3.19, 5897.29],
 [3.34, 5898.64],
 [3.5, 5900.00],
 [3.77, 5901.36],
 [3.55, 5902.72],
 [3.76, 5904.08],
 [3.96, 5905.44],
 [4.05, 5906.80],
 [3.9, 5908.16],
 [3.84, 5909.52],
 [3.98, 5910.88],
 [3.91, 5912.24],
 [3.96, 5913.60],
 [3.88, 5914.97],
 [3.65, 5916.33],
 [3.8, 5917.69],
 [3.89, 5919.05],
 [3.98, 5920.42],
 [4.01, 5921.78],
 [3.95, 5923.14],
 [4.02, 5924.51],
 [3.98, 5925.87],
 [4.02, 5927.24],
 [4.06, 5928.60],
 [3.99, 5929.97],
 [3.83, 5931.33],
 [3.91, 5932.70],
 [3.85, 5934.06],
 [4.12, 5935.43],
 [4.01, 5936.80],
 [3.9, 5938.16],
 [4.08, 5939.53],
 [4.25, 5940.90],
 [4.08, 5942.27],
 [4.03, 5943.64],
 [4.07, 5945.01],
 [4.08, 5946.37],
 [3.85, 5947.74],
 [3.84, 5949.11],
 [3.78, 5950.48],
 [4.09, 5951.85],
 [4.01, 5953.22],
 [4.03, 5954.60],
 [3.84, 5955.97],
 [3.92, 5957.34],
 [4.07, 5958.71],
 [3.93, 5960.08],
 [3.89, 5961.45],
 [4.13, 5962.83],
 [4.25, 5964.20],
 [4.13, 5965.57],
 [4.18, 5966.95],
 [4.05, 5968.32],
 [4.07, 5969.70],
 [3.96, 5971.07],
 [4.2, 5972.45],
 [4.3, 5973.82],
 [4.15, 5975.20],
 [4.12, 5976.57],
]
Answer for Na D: 4.4 A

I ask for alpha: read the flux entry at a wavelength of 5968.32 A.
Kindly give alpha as 4.05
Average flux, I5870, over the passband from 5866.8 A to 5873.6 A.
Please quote 4.08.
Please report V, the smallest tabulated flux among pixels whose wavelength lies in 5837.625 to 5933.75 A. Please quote 2.78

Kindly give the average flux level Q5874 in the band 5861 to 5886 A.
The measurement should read 3.95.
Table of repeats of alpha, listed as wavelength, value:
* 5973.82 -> 4.3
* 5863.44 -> 3.91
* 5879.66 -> 3.93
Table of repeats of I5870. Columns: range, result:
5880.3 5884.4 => 3.74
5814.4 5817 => 4.27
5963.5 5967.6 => 4.19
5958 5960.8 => 4.01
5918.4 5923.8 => 3.96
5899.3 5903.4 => 3.6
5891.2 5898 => 3.02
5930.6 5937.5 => 3.95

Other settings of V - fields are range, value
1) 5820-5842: 3.94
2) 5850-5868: 3.85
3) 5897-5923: 3.19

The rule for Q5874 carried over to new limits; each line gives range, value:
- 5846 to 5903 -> 3.76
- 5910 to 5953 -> 3.96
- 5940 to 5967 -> 4.02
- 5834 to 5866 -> 4.1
